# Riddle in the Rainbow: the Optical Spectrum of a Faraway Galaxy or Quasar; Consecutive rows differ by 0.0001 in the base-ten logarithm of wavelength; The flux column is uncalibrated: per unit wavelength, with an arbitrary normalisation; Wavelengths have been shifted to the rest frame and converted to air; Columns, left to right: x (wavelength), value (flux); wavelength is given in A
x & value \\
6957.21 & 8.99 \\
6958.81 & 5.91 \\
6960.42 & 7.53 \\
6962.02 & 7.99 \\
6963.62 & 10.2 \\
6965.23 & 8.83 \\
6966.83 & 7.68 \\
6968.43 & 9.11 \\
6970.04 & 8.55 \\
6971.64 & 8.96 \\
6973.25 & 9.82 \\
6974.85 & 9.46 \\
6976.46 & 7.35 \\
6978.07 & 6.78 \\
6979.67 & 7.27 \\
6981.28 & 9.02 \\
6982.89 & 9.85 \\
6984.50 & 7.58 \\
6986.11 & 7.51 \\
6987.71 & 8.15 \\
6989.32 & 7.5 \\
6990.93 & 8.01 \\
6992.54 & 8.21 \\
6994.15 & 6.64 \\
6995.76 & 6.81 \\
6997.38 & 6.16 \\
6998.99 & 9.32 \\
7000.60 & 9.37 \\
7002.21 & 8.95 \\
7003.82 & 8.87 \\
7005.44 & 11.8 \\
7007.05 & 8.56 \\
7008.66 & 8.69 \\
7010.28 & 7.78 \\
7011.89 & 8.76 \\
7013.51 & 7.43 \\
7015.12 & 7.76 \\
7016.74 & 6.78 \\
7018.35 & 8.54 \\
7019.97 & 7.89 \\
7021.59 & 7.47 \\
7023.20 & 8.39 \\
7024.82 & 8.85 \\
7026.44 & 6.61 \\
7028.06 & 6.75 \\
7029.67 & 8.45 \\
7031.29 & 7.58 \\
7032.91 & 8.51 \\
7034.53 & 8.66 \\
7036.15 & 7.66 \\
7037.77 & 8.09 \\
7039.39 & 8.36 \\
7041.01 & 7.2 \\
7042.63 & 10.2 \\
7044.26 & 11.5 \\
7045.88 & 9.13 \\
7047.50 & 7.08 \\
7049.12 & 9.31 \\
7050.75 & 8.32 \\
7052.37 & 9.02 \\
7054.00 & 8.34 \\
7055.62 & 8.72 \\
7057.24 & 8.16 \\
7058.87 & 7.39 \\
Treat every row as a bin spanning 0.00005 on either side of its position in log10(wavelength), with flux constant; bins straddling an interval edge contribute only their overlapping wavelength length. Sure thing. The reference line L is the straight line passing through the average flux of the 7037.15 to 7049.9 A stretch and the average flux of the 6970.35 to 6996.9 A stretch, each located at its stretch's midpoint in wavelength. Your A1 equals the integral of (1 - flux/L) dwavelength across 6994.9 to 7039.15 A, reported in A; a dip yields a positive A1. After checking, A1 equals 1.7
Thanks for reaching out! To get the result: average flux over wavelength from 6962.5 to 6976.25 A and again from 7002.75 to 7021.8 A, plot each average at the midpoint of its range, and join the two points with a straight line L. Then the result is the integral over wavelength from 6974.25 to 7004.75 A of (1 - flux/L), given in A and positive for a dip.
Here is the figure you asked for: 2.3 A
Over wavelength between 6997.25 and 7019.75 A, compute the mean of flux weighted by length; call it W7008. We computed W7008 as 8.54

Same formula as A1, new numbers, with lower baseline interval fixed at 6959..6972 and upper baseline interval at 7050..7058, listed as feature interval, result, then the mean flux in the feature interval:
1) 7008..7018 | 0.7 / 7.88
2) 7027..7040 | 0.8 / 7.98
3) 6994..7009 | -0.2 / 8.59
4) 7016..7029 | 1.3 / 7.68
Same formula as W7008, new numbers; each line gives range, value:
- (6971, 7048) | 8.25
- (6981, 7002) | 8.01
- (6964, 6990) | 8.37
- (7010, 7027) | 7.86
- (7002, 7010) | 9.3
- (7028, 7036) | 8.09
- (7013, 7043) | 7.93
